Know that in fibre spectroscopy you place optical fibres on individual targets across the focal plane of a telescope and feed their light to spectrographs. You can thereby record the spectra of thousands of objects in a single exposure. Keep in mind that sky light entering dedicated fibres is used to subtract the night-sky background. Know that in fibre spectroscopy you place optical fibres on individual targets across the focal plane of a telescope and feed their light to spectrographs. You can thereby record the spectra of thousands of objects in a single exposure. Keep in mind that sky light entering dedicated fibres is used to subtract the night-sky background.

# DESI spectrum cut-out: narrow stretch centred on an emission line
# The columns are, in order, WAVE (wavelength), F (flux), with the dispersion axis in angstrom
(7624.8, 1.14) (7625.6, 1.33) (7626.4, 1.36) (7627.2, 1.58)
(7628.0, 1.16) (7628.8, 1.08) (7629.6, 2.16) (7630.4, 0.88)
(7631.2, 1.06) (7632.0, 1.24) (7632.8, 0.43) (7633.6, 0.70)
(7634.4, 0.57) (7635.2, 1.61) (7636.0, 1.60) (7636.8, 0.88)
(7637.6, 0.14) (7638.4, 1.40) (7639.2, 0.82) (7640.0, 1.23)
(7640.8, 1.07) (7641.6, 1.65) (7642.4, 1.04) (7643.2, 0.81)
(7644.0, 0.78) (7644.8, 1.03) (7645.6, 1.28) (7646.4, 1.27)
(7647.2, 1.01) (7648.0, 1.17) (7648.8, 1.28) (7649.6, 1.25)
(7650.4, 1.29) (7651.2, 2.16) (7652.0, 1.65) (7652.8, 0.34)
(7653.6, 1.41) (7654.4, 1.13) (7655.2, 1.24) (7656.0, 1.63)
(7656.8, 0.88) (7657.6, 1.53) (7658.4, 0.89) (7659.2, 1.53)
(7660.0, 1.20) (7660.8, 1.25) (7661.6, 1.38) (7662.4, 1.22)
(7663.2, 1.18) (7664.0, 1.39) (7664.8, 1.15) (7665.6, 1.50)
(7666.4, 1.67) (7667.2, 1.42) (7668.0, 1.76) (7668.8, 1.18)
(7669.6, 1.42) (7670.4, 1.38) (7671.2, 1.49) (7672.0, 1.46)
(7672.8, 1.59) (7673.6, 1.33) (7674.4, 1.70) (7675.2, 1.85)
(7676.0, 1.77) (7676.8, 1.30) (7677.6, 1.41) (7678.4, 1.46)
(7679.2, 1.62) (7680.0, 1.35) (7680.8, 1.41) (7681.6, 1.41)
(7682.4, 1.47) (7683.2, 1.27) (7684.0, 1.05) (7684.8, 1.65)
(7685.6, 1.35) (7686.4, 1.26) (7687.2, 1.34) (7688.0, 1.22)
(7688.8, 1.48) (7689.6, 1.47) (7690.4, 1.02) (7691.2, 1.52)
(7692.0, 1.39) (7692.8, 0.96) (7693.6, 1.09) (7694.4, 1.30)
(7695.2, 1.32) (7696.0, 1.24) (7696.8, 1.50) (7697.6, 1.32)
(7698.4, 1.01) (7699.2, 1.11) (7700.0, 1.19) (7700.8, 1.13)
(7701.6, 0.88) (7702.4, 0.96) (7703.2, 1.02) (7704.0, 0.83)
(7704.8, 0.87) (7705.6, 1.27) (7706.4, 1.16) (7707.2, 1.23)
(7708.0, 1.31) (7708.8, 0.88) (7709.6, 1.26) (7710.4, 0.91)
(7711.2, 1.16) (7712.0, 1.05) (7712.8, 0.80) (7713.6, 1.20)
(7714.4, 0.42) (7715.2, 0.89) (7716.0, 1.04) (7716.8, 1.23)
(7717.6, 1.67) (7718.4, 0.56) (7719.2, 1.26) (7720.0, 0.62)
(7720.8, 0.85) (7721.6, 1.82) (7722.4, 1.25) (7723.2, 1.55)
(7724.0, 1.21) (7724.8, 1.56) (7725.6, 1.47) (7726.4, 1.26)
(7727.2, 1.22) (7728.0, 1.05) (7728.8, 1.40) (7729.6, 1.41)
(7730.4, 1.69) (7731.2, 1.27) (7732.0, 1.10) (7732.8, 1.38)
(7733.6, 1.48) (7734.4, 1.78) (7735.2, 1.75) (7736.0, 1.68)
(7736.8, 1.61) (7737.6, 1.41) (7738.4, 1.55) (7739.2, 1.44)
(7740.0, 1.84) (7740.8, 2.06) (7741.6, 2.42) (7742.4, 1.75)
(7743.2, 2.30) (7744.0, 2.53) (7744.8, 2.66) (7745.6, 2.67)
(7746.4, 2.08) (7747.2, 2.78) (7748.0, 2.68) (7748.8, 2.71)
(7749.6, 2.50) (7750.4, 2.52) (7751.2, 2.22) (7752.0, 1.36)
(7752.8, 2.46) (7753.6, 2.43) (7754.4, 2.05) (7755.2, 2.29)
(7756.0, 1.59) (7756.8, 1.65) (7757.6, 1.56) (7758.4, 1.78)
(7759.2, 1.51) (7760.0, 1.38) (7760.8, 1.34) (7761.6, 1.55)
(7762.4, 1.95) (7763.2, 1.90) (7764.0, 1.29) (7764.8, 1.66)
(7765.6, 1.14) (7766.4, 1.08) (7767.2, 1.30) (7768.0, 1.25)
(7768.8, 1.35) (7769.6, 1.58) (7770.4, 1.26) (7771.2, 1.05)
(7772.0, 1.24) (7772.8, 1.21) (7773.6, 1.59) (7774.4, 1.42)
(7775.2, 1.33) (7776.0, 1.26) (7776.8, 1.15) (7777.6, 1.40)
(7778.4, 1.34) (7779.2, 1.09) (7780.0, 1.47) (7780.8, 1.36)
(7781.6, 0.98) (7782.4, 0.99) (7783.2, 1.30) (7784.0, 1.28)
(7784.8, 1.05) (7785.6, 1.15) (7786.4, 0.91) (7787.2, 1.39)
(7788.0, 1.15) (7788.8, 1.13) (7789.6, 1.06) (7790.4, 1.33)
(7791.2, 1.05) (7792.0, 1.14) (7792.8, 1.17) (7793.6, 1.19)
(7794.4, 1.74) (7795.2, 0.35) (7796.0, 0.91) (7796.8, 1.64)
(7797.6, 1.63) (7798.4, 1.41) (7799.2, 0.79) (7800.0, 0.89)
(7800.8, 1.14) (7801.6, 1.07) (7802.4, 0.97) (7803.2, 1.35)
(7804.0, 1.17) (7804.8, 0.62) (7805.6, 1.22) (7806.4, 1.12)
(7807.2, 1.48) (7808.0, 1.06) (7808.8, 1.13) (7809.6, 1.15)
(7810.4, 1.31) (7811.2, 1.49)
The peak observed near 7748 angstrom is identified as [O III] 5007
